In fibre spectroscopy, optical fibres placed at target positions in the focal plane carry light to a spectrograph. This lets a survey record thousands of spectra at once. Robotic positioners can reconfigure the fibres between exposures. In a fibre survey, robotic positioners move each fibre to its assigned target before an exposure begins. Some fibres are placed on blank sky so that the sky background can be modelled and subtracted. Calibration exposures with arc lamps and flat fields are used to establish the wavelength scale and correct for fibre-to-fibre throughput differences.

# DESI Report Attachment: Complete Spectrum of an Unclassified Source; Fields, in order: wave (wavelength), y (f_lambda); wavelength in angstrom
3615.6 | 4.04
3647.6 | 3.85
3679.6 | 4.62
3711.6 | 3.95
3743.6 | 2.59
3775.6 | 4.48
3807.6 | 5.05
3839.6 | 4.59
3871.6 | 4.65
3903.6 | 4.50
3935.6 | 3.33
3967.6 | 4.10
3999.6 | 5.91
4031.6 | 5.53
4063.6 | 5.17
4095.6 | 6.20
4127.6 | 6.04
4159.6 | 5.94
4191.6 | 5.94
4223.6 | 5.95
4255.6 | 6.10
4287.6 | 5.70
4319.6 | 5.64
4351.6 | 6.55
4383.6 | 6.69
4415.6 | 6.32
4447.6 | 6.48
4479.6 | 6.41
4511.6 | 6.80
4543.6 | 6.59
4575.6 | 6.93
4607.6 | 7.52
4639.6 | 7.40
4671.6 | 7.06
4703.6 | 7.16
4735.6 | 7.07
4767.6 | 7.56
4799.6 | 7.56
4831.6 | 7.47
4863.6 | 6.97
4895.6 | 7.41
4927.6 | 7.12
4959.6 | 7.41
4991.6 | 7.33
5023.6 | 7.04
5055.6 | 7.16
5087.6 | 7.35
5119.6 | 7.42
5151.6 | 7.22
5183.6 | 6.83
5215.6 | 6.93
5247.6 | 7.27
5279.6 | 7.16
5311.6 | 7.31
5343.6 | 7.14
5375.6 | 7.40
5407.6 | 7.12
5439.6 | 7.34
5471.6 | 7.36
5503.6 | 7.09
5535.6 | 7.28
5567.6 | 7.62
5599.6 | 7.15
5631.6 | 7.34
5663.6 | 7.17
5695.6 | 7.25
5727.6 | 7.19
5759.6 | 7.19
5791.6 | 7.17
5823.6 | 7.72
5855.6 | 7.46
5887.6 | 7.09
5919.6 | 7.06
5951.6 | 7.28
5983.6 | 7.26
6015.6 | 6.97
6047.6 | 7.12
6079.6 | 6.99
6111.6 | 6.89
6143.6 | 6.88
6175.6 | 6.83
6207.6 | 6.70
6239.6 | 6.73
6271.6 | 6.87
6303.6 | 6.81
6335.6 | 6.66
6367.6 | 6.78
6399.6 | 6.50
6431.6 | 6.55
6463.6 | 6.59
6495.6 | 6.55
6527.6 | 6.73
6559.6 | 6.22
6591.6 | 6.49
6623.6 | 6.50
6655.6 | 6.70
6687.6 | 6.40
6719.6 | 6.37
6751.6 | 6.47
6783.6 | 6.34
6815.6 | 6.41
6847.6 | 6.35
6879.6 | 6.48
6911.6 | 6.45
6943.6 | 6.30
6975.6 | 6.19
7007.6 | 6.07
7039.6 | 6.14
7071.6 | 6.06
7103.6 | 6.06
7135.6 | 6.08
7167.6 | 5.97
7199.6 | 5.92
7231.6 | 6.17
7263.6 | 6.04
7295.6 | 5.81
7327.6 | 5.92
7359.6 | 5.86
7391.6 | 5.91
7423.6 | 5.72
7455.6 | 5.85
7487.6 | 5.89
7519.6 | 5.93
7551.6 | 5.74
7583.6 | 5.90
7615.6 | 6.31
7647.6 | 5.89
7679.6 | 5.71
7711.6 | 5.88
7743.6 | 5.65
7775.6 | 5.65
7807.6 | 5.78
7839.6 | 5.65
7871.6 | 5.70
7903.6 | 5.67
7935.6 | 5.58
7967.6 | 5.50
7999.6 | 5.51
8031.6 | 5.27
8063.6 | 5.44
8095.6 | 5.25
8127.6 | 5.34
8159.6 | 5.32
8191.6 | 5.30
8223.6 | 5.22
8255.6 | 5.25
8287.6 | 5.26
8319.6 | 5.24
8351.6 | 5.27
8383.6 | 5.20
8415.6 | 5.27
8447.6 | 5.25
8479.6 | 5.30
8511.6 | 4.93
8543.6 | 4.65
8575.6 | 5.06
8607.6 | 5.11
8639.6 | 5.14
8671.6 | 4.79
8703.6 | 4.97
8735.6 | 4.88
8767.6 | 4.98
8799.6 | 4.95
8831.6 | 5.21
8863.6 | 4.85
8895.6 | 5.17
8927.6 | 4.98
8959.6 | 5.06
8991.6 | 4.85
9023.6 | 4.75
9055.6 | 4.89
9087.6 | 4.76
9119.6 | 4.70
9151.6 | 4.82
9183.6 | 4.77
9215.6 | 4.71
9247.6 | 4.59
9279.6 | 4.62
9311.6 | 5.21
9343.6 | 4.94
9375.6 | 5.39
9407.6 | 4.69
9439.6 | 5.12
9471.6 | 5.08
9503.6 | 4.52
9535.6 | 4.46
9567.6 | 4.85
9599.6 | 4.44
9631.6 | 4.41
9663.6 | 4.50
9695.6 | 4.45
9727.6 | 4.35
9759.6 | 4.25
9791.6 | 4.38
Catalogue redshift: 0.00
